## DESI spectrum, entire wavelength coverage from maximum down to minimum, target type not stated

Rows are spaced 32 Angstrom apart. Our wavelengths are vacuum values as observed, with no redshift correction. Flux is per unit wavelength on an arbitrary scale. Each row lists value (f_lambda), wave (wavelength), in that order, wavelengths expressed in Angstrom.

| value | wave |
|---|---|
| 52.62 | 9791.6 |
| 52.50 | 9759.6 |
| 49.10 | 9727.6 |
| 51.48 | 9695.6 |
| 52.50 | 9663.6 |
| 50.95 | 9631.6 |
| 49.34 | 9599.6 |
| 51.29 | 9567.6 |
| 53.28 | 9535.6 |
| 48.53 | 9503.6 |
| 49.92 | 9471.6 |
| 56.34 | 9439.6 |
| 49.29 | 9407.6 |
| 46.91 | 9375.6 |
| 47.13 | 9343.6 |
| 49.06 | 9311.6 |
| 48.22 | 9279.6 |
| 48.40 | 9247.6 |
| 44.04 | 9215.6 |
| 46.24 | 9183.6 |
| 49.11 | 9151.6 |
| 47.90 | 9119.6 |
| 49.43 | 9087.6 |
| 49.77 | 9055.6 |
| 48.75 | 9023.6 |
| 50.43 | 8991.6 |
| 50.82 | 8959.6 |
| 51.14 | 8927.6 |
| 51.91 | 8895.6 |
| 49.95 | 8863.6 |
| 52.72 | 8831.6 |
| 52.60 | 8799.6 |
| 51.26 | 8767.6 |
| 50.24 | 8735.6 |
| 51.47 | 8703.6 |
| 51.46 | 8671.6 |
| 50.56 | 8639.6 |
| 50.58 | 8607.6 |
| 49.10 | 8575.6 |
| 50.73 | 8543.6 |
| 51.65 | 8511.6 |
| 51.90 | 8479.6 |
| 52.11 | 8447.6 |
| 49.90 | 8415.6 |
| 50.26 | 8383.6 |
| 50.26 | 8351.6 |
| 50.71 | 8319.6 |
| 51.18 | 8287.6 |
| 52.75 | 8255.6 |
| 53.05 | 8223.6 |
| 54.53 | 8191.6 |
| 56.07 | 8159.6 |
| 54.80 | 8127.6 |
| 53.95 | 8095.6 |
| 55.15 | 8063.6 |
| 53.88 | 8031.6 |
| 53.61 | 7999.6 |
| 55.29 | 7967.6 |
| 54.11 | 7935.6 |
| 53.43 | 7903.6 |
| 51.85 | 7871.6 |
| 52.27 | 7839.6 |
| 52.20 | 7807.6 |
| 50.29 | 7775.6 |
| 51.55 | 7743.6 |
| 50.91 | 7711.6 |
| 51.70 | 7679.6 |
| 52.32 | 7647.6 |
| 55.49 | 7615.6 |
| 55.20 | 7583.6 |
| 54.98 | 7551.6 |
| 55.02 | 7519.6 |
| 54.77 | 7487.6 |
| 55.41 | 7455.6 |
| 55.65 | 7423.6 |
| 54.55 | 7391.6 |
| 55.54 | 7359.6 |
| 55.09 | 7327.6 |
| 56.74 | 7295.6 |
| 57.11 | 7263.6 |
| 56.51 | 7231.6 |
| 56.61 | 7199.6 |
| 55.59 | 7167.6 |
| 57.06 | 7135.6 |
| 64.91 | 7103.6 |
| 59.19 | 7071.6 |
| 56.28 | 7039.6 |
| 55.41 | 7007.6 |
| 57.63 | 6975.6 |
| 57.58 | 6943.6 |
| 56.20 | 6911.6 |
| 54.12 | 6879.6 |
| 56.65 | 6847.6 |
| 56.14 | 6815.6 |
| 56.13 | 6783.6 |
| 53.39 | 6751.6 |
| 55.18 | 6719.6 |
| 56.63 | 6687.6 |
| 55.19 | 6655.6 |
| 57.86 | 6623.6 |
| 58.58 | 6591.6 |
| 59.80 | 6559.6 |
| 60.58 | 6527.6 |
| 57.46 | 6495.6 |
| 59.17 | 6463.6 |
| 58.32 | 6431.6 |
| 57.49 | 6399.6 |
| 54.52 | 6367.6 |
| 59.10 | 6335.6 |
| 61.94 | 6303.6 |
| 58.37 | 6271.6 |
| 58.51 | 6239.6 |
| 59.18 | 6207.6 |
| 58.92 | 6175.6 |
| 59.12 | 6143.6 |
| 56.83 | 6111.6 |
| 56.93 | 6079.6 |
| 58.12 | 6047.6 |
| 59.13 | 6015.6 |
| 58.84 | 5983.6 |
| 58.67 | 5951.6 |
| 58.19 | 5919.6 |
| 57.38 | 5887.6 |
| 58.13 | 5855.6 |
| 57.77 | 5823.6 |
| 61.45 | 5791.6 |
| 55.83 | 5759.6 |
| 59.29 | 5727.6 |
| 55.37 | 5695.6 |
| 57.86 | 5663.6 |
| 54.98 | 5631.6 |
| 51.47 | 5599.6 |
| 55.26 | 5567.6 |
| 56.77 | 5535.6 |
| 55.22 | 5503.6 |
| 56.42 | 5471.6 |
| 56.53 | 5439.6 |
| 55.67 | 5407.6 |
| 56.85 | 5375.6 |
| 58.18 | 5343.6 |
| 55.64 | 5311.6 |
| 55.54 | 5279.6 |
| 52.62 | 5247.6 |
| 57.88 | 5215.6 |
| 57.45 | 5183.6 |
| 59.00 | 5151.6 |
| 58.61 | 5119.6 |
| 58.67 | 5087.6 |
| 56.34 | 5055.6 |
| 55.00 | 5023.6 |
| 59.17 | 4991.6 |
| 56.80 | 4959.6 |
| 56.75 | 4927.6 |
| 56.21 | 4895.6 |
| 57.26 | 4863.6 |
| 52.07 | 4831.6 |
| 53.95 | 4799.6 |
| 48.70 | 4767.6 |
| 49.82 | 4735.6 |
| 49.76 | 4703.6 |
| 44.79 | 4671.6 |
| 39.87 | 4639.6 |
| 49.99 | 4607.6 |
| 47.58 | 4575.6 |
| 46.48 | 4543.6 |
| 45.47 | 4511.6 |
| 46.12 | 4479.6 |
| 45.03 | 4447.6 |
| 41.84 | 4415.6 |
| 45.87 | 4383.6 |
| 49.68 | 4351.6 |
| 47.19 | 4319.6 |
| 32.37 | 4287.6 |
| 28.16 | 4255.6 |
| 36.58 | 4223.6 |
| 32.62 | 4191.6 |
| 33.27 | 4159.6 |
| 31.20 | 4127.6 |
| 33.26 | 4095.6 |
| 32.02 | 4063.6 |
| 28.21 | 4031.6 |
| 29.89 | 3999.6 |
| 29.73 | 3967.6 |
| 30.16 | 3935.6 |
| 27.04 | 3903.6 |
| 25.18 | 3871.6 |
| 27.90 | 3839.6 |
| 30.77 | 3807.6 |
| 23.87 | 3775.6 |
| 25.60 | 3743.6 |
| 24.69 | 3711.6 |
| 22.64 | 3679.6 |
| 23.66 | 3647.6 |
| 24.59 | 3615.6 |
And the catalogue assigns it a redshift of 0.080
